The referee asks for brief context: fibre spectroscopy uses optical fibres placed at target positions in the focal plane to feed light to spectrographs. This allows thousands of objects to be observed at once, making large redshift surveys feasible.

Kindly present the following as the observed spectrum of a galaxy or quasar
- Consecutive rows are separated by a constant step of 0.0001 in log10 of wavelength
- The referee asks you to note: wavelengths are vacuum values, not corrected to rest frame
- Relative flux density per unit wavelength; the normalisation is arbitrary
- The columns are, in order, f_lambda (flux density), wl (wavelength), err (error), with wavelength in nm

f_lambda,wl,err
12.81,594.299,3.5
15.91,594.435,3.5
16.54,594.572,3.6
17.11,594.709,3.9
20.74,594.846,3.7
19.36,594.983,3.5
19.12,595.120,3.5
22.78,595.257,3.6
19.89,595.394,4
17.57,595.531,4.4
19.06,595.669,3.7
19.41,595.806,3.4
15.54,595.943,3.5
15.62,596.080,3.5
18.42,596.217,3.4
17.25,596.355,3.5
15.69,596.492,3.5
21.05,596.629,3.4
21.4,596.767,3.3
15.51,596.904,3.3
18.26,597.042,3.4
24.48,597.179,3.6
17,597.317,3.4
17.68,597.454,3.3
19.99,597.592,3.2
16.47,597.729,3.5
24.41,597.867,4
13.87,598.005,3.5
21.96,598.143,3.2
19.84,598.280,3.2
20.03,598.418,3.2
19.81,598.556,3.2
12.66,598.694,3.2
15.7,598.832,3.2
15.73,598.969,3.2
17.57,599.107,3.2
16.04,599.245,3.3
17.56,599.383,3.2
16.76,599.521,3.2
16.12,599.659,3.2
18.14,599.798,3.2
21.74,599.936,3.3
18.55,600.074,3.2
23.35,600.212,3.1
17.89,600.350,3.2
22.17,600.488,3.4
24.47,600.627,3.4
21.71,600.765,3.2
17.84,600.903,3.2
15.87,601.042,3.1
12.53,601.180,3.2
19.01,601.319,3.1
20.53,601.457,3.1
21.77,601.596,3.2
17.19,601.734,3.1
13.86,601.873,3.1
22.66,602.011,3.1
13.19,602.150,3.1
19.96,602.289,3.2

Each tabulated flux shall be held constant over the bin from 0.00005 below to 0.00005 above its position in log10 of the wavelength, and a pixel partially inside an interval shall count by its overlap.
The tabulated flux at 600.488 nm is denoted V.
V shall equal 22.17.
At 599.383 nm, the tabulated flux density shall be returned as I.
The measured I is 17.56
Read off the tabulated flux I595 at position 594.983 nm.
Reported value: 19.36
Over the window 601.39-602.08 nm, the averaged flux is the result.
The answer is 19.2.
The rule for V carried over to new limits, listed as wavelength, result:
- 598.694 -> 12.66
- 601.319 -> 19.01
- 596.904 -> 15.51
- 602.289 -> 19.96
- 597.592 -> 19.99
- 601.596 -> 21.77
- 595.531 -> 17.57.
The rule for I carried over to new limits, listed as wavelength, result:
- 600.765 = 21.71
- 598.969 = 15.73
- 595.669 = 19.06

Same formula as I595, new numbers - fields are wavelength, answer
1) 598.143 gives 21.96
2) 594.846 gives 20.74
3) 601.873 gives 13.86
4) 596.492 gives 15.69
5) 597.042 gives 18.26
